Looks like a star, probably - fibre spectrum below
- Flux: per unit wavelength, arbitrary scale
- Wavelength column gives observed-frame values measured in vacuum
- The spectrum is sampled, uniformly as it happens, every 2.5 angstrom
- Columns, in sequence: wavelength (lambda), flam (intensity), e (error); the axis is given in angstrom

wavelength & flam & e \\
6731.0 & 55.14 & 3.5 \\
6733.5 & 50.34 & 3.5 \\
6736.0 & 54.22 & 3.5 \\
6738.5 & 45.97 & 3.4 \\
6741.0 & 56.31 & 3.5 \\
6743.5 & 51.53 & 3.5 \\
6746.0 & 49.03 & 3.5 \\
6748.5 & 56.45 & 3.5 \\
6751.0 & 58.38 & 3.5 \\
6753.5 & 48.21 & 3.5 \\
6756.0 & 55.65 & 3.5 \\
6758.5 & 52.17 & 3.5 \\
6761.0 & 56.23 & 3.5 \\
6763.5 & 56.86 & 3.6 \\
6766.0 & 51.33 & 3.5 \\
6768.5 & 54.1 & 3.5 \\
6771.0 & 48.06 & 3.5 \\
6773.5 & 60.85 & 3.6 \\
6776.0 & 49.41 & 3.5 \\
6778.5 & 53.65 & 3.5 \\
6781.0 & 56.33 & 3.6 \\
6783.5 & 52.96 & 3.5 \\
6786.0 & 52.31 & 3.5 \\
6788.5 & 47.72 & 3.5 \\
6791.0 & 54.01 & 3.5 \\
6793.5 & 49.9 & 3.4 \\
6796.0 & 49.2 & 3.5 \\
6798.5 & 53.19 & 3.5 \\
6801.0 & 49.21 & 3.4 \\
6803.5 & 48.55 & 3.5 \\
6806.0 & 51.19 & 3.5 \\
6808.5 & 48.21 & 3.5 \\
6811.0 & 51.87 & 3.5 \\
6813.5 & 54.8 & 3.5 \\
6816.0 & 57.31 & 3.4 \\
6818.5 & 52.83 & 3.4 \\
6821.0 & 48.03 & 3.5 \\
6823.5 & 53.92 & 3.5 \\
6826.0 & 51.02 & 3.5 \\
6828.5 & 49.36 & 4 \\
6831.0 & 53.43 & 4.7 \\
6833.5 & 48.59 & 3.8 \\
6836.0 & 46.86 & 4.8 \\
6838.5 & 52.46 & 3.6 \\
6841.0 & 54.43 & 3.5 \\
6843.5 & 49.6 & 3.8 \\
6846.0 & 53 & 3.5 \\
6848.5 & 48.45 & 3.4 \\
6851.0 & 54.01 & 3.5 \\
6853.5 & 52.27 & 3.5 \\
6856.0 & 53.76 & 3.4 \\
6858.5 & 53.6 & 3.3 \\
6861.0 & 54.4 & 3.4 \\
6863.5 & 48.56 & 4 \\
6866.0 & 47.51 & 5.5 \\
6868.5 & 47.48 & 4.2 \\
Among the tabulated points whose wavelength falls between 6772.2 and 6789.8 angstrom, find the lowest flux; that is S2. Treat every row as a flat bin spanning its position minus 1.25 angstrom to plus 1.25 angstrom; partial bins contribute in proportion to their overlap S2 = 47.72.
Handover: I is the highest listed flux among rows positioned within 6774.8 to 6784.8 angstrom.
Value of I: 56.33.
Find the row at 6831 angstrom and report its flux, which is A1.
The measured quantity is 53.43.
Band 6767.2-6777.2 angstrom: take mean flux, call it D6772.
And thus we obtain 53.1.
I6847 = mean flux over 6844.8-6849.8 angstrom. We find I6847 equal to 50.7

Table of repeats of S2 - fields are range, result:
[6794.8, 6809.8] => 48.21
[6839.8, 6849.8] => 48.45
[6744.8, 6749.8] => 49.03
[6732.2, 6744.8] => 45.97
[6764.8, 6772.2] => 48.06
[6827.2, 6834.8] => 48.59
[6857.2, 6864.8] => 48.56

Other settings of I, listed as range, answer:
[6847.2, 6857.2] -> 54.01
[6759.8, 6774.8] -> 60.85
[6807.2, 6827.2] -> 57.31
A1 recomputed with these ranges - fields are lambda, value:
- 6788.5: 47.72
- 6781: 56.33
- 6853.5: 52.27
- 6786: 52.31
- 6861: 54.4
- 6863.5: 48.56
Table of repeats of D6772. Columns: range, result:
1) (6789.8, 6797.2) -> 51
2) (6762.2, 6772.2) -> 52.6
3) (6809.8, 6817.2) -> 54.7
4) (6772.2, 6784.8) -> 54.6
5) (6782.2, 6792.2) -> 51.8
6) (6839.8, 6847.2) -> 52.3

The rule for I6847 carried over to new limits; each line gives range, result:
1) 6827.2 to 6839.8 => 50.2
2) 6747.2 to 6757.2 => 54.6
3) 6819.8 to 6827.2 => 51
